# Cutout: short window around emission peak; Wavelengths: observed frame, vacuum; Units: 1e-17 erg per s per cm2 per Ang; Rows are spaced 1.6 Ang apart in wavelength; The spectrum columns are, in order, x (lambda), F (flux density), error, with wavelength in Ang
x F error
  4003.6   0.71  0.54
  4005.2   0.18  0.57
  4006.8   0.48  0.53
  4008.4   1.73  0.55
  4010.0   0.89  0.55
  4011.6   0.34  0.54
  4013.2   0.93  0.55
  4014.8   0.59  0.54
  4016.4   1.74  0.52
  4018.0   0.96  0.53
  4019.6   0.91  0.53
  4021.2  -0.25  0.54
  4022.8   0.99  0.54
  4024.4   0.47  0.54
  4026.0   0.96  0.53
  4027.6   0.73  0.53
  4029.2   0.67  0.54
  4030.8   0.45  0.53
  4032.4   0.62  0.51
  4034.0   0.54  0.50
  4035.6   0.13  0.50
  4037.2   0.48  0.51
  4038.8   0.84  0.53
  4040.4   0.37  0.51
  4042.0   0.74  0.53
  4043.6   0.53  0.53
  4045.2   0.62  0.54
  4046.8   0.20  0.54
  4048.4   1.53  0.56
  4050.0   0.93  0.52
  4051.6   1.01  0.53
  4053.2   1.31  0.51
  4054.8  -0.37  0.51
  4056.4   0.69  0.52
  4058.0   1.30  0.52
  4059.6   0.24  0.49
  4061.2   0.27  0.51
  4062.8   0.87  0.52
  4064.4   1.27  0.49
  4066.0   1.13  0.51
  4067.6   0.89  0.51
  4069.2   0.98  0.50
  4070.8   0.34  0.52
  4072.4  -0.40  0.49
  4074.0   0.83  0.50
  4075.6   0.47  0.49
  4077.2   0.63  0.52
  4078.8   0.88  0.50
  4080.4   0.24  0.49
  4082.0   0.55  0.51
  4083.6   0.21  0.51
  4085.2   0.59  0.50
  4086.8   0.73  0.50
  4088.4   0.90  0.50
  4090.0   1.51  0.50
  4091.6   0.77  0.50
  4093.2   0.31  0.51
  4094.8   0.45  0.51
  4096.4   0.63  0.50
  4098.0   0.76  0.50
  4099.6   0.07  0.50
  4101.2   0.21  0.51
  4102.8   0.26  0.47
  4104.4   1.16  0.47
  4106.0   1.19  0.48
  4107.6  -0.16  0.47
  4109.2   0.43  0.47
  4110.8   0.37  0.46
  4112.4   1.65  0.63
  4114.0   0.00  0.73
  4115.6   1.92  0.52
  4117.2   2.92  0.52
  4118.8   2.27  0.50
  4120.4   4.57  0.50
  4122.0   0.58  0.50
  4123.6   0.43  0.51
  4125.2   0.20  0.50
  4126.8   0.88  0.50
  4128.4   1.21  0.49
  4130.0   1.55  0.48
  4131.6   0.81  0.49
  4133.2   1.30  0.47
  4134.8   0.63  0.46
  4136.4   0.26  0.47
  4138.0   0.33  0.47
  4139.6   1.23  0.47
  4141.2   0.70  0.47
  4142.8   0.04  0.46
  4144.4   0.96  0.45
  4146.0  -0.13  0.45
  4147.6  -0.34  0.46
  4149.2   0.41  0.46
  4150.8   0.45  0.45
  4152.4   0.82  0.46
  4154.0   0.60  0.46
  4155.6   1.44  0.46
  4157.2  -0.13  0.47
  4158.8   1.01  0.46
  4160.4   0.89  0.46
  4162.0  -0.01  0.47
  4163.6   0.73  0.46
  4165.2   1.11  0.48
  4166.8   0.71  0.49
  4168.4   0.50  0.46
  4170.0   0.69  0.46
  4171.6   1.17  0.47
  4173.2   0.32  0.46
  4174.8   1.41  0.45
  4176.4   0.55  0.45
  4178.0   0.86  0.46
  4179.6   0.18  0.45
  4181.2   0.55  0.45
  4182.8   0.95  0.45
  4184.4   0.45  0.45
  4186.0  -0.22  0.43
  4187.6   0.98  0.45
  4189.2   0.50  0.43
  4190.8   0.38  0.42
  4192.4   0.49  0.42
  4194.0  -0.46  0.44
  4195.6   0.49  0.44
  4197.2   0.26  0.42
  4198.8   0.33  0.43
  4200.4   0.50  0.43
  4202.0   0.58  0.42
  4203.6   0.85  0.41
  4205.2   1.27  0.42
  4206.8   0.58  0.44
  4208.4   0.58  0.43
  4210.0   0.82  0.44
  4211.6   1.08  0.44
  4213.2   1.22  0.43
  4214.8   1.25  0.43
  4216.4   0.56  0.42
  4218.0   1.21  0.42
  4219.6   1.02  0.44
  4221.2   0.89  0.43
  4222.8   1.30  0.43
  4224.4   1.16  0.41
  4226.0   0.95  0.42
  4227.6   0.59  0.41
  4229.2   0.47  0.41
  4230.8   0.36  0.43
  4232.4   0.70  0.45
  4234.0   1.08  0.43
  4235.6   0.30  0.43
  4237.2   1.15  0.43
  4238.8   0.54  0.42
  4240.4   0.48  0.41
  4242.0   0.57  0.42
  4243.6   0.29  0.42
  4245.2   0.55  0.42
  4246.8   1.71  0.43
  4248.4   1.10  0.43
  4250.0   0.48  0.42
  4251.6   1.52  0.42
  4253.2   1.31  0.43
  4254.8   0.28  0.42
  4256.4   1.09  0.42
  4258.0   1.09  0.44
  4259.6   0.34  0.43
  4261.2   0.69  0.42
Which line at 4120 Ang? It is [O II] 3727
